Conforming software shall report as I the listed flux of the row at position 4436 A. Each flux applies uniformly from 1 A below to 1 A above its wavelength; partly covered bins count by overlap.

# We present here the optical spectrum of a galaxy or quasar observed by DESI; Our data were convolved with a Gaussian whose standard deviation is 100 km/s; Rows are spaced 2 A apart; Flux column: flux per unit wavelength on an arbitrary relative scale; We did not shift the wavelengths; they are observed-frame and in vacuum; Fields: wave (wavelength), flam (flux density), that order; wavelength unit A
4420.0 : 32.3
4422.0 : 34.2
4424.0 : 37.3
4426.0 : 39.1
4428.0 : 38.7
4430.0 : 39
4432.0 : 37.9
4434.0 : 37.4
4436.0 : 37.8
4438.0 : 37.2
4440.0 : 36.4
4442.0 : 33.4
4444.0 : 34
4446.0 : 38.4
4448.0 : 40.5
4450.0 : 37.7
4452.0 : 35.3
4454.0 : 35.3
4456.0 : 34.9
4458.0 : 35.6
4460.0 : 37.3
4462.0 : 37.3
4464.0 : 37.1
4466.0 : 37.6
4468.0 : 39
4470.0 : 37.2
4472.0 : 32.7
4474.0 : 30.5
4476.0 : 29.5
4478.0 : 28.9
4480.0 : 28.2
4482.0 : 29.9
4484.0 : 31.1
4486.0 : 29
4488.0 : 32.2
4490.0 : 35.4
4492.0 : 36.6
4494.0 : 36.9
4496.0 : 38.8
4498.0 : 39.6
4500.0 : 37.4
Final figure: 37.8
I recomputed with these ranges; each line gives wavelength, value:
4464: 37.1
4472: 32.7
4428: 38.7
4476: 29.5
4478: 28.9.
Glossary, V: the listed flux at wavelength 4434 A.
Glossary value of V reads 37.4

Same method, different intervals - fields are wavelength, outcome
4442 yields 33.4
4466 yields 37.6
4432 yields 37.9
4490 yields 35.4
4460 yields 37.3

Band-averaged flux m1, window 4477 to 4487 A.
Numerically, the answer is 29.4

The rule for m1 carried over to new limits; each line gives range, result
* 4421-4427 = 36.9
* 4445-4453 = 38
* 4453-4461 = 35.8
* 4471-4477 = 30.9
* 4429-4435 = 38.1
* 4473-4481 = 29.3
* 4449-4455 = 36.1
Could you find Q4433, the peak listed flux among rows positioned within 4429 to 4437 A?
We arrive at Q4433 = 39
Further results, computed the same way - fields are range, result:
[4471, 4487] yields 32.7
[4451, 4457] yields 35.3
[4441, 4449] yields 40.5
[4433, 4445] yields 37.8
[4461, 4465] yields 37.3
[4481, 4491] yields 35.4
